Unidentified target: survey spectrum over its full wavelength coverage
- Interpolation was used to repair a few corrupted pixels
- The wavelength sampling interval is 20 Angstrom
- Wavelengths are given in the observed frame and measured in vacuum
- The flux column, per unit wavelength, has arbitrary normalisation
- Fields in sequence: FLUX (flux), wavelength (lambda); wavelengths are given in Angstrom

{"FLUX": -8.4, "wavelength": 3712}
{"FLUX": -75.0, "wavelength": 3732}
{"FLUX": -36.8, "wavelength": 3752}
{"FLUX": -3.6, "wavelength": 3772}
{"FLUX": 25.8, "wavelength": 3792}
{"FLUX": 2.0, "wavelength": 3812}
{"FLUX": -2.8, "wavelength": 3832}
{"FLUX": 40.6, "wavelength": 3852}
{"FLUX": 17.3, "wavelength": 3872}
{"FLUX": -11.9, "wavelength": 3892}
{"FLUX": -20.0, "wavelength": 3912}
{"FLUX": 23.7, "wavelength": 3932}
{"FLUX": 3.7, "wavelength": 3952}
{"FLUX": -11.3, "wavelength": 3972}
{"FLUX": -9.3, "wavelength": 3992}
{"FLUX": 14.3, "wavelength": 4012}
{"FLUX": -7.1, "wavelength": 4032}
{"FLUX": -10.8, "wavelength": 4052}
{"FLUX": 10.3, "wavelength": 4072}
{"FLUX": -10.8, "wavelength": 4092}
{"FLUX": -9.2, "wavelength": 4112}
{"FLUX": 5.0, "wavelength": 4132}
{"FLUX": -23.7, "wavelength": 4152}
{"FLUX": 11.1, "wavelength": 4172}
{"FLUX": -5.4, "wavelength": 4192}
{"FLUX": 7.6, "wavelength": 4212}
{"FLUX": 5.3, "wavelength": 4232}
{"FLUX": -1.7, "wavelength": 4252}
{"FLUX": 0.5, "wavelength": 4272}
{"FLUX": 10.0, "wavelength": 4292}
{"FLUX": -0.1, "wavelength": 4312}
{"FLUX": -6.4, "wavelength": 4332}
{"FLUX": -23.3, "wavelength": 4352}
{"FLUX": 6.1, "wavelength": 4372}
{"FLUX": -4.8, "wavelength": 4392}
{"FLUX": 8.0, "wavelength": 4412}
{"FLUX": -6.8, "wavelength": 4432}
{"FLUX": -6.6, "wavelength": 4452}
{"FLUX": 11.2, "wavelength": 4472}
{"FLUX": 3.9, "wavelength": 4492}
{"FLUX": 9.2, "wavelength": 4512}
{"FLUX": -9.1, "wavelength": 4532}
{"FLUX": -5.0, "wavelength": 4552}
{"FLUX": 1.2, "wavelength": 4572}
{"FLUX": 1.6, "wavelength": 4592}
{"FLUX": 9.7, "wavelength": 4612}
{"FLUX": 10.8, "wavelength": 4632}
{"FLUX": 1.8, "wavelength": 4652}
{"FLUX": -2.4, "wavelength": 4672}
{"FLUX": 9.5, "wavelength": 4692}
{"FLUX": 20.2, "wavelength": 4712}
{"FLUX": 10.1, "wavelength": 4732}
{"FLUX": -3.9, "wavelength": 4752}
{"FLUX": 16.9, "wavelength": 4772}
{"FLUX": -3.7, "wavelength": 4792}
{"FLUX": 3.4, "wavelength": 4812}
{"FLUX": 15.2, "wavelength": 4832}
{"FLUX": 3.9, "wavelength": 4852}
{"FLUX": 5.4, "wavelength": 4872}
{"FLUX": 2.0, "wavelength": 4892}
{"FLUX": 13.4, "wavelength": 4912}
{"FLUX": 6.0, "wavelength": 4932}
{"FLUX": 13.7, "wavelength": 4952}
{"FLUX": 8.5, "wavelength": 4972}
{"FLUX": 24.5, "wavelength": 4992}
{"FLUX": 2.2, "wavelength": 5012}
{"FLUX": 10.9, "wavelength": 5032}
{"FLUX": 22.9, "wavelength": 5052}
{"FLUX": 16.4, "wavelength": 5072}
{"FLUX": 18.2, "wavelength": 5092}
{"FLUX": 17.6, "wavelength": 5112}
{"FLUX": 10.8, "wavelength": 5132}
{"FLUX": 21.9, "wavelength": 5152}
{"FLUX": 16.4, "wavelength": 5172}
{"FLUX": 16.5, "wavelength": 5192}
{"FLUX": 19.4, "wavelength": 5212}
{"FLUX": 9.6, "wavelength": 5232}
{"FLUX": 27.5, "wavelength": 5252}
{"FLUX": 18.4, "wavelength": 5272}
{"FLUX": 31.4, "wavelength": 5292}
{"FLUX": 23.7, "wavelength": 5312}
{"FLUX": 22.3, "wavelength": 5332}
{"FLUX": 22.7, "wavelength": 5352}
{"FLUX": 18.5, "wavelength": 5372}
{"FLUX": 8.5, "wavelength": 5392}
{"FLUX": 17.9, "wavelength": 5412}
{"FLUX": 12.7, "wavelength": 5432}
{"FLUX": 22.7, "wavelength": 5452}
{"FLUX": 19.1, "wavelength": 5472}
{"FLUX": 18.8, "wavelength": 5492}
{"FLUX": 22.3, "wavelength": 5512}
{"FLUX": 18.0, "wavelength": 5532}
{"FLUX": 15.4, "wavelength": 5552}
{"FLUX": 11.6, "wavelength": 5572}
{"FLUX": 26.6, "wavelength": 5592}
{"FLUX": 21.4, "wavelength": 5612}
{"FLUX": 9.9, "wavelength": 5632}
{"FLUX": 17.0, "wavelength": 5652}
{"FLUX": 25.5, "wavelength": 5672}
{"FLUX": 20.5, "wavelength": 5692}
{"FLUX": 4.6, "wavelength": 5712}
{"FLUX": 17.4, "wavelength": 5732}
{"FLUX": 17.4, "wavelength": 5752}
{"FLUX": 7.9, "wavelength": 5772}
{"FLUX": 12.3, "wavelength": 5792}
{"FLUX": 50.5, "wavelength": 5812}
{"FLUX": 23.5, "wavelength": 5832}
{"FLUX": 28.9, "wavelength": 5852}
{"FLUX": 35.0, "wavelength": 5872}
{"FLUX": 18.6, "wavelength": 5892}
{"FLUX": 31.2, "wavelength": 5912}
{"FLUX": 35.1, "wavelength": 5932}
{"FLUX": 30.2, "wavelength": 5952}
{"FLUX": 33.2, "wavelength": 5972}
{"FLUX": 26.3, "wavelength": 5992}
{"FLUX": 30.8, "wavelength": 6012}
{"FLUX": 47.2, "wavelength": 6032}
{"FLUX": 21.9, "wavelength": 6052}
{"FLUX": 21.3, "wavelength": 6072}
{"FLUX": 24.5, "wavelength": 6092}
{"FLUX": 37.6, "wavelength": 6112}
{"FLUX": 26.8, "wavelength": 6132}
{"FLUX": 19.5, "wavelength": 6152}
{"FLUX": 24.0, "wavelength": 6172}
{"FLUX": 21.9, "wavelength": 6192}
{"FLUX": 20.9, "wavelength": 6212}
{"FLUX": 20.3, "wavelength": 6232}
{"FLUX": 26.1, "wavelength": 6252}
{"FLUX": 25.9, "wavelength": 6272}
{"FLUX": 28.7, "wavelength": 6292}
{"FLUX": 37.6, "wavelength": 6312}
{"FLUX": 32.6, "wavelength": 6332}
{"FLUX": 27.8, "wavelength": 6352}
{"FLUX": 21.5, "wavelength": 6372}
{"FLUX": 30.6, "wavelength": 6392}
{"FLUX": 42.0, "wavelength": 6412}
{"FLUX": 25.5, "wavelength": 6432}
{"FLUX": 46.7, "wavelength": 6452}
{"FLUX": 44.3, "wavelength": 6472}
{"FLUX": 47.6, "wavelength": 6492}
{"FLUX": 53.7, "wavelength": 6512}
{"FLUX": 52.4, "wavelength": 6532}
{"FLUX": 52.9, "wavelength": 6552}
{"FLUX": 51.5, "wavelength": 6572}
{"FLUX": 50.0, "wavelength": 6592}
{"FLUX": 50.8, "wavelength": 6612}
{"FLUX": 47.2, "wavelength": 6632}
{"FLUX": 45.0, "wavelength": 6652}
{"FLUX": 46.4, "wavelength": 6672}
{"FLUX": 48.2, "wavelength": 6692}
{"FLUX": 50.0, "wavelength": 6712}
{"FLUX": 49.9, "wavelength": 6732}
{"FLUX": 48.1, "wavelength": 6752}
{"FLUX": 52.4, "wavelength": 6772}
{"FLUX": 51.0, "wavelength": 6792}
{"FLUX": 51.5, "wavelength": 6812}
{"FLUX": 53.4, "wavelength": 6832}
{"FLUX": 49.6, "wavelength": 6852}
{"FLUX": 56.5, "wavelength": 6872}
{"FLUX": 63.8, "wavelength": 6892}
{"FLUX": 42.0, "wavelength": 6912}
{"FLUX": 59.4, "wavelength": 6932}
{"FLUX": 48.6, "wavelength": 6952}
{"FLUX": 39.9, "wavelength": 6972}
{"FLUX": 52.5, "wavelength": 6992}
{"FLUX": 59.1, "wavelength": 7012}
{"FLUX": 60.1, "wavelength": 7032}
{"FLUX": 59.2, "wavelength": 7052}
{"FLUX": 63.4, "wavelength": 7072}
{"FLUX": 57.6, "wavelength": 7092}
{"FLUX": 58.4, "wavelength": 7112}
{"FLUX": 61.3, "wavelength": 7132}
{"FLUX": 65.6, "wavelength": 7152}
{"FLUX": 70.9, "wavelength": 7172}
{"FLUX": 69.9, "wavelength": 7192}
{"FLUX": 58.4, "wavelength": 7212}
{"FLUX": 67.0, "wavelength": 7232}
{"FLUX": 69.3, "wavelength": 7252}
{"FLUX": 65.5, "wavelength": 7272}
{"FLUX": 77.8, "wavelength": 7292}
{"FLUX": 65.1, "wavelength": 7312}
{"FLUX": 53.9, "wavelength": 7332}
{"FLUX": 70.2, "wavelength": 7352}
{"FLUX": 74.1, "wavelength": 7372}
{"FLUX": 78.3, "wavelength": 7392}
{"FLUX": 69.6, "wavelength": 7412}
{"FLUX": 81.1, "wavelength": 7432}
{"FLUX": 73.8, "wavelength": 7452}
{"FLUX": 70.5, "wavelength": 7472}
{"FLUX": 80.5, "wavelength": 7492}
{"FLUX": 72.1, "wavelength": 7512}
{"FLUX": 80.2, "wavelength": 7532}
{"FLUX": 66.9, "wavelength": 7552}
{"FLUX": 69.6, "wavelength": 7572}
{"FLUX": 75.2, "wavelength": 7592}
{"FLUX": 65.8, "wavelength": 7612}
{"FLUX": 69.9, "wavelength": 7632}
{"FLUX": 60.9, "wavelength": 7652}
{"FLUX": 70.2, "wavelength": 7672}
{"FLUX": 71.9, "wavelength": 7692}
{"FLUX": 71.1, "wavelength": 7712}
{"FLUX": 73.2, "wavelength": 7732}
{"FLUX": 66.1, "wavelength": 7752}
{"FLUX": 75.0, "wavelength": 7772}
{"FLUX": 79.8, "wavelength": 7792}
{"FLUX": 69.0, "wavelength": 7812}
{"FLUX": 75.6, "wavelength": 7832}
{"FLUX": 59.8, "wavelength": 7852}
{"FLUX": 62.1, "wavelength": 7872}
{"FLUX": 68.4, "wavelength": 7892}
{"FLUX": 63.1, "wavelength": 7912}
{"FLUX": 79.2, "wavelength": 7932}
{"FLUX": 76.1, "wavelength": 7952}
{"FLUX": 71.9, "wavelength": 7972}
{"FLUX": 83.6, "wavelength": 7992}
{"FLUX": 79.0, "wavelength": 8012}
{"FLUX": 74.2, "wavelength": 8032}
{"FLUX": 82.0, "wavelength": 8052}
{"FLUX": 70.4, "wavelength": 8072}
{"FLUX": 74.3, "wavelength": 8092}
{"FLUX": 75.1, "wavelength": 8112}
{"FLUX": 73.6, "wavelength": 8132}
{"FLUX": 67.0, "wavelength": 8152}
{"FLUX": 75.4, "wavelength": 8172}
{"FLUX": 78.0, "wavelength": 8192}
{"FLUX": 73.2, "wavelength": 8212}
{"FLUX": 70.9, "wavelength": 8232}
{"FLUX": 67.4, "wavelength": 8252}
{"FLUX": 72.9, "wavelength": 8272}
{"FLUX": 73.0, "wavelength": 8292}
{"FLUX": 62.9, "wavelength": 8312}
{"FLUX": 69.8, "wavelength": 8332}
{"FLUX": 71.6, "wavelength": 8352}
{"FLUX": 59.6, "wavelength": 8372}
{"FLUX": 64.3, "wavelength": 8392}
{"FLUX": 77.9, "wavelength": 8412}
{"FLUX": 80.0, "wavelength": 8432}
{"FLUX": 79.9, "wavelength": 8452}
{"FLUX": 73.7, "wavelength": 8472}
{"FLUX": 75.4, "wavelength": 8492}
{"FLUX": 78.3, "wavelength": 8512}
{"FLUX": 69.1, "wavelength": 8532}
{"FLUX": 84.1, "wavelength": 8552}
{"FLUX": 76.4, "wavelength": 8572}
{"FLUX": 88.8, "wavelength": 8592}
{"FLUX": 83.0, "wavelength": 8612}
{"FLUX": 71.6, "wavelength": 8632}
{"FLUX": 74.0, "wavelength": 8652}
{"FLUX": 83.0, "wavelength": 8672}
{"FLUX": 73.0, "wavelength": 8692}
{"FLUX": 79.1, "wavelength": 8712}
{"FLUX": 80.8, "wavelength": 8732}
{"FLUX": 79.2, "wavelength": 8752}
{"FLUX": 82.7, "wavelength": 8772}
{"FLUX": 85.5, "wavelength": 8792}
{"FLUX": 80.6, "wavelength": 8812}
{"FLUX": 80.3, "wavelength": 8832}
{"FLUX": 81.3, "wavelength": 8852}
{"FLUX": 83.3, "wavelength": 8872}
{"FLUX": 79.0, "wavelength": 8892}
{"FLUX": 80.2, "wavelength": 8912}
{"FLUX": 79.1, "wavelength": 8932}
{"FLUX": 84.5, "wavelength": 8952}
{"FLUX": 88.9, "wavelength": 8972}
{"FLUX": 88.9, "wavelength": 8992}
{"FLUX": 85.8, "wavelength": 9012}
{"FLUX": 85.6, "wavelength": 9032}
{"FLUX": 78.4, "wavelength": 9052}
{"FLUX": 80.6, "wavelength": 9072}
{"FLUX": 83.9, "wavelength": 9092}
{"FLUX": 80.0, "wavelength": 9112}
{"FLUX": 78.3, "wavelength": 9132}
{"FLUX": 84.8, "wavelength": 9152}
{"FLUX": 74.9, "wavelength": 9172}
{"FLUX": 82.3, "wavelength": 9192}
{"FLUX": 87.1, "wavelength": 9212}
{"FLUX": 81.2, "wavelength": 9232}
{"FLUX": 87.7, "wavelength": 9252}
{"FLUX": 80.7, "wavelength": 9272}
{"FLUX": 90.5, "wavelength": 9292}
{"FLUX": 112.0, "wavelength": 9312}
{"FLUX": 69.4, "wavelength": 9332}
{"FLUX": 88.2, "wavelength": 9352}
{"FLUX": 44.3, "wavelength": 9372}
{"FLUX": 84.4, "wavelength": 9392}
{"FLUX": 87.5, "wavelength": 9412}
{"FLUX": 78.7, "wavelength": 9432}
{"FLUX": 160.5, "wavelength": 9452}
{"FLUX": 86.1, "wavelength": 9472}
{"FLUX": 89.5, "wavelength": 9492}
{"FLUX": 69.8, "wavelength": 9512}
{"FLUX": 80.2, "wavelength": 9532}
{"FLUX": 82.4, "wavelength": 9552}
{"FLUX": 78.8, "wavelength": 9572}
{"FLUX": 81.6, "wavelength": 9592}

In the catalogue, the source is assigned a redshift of 0.62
